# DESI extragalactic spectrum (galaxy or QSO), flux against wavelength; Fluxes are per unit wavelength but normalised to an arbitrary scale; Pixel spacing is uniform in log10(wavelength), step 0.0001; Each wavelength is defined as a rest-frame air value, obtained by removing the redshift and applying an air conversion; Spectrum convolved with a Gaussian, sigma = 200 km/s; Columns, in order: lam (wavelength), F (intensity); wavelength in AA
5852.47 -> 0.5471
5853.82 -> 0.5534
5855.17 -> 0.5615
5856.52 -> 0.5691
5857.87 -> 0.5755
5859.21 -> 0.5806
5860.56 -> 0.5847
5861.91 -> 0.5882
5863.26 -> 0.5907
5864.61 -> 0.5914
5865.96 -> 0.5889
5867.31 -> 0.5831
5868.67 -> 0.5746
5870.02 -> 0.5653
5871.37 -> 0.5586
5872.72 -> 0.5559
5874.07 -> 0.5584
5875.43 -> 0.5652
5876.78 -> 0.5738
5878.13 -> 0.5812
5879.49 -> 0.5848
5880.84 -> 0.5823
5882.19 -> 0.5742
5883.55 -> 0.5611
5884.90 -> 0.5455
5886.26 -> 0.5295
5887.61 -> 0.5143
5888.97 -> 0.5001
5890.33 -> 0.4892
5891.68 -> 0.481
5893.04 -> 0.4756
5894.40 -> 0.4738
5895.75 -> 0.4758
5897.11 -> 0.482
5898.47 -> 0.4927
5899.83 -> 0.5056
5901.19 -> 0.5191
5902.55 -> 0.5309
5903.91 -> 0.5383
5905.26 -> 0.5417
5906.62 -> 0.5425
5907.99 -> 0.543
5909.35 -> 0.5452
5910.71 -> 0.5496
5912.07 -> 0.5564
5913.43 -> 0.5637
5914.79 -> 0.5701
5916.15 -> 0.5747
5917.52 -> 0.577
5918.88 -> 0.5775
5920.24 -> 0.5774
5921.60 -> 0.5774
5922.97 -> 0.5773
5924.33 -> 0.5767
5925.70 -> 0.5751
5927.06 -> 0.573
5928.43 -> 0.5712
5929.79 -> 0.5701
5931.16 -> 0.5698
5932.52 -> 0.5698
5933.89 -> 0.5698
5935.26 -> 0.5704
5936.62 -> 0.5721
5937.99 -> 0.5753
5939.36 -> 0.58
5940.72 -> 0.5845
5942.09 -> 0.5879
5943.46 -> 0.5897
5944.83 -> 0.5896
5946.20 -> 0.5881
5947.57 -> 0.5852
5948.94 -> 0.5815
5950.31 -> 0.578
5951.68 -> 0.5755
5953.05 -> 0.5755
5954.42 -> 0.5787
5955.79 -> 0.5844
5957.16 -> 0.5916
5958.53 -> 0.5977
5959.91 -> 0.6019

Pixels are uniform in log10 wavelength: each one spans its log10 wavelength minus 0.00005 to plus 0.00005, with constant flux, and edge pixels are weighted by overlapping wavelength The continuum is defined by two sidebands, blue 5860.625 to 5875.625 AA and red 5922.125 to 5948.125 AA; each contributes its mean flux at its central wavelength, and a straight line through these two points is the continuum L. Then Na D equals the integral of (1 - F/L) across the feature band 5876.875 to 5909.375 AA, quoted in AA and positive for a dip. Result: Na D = 2.8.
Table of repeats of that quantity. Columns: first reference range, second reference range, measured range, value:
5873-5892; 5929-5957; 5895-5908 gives 1.0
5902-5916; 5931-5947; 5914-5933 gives -0.3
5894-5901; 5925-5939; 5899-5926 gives -1.6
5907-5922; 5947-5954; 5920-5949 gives -0.3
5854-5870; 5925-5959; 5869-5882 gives 0.2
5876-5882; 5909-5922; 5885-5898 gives 1.9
